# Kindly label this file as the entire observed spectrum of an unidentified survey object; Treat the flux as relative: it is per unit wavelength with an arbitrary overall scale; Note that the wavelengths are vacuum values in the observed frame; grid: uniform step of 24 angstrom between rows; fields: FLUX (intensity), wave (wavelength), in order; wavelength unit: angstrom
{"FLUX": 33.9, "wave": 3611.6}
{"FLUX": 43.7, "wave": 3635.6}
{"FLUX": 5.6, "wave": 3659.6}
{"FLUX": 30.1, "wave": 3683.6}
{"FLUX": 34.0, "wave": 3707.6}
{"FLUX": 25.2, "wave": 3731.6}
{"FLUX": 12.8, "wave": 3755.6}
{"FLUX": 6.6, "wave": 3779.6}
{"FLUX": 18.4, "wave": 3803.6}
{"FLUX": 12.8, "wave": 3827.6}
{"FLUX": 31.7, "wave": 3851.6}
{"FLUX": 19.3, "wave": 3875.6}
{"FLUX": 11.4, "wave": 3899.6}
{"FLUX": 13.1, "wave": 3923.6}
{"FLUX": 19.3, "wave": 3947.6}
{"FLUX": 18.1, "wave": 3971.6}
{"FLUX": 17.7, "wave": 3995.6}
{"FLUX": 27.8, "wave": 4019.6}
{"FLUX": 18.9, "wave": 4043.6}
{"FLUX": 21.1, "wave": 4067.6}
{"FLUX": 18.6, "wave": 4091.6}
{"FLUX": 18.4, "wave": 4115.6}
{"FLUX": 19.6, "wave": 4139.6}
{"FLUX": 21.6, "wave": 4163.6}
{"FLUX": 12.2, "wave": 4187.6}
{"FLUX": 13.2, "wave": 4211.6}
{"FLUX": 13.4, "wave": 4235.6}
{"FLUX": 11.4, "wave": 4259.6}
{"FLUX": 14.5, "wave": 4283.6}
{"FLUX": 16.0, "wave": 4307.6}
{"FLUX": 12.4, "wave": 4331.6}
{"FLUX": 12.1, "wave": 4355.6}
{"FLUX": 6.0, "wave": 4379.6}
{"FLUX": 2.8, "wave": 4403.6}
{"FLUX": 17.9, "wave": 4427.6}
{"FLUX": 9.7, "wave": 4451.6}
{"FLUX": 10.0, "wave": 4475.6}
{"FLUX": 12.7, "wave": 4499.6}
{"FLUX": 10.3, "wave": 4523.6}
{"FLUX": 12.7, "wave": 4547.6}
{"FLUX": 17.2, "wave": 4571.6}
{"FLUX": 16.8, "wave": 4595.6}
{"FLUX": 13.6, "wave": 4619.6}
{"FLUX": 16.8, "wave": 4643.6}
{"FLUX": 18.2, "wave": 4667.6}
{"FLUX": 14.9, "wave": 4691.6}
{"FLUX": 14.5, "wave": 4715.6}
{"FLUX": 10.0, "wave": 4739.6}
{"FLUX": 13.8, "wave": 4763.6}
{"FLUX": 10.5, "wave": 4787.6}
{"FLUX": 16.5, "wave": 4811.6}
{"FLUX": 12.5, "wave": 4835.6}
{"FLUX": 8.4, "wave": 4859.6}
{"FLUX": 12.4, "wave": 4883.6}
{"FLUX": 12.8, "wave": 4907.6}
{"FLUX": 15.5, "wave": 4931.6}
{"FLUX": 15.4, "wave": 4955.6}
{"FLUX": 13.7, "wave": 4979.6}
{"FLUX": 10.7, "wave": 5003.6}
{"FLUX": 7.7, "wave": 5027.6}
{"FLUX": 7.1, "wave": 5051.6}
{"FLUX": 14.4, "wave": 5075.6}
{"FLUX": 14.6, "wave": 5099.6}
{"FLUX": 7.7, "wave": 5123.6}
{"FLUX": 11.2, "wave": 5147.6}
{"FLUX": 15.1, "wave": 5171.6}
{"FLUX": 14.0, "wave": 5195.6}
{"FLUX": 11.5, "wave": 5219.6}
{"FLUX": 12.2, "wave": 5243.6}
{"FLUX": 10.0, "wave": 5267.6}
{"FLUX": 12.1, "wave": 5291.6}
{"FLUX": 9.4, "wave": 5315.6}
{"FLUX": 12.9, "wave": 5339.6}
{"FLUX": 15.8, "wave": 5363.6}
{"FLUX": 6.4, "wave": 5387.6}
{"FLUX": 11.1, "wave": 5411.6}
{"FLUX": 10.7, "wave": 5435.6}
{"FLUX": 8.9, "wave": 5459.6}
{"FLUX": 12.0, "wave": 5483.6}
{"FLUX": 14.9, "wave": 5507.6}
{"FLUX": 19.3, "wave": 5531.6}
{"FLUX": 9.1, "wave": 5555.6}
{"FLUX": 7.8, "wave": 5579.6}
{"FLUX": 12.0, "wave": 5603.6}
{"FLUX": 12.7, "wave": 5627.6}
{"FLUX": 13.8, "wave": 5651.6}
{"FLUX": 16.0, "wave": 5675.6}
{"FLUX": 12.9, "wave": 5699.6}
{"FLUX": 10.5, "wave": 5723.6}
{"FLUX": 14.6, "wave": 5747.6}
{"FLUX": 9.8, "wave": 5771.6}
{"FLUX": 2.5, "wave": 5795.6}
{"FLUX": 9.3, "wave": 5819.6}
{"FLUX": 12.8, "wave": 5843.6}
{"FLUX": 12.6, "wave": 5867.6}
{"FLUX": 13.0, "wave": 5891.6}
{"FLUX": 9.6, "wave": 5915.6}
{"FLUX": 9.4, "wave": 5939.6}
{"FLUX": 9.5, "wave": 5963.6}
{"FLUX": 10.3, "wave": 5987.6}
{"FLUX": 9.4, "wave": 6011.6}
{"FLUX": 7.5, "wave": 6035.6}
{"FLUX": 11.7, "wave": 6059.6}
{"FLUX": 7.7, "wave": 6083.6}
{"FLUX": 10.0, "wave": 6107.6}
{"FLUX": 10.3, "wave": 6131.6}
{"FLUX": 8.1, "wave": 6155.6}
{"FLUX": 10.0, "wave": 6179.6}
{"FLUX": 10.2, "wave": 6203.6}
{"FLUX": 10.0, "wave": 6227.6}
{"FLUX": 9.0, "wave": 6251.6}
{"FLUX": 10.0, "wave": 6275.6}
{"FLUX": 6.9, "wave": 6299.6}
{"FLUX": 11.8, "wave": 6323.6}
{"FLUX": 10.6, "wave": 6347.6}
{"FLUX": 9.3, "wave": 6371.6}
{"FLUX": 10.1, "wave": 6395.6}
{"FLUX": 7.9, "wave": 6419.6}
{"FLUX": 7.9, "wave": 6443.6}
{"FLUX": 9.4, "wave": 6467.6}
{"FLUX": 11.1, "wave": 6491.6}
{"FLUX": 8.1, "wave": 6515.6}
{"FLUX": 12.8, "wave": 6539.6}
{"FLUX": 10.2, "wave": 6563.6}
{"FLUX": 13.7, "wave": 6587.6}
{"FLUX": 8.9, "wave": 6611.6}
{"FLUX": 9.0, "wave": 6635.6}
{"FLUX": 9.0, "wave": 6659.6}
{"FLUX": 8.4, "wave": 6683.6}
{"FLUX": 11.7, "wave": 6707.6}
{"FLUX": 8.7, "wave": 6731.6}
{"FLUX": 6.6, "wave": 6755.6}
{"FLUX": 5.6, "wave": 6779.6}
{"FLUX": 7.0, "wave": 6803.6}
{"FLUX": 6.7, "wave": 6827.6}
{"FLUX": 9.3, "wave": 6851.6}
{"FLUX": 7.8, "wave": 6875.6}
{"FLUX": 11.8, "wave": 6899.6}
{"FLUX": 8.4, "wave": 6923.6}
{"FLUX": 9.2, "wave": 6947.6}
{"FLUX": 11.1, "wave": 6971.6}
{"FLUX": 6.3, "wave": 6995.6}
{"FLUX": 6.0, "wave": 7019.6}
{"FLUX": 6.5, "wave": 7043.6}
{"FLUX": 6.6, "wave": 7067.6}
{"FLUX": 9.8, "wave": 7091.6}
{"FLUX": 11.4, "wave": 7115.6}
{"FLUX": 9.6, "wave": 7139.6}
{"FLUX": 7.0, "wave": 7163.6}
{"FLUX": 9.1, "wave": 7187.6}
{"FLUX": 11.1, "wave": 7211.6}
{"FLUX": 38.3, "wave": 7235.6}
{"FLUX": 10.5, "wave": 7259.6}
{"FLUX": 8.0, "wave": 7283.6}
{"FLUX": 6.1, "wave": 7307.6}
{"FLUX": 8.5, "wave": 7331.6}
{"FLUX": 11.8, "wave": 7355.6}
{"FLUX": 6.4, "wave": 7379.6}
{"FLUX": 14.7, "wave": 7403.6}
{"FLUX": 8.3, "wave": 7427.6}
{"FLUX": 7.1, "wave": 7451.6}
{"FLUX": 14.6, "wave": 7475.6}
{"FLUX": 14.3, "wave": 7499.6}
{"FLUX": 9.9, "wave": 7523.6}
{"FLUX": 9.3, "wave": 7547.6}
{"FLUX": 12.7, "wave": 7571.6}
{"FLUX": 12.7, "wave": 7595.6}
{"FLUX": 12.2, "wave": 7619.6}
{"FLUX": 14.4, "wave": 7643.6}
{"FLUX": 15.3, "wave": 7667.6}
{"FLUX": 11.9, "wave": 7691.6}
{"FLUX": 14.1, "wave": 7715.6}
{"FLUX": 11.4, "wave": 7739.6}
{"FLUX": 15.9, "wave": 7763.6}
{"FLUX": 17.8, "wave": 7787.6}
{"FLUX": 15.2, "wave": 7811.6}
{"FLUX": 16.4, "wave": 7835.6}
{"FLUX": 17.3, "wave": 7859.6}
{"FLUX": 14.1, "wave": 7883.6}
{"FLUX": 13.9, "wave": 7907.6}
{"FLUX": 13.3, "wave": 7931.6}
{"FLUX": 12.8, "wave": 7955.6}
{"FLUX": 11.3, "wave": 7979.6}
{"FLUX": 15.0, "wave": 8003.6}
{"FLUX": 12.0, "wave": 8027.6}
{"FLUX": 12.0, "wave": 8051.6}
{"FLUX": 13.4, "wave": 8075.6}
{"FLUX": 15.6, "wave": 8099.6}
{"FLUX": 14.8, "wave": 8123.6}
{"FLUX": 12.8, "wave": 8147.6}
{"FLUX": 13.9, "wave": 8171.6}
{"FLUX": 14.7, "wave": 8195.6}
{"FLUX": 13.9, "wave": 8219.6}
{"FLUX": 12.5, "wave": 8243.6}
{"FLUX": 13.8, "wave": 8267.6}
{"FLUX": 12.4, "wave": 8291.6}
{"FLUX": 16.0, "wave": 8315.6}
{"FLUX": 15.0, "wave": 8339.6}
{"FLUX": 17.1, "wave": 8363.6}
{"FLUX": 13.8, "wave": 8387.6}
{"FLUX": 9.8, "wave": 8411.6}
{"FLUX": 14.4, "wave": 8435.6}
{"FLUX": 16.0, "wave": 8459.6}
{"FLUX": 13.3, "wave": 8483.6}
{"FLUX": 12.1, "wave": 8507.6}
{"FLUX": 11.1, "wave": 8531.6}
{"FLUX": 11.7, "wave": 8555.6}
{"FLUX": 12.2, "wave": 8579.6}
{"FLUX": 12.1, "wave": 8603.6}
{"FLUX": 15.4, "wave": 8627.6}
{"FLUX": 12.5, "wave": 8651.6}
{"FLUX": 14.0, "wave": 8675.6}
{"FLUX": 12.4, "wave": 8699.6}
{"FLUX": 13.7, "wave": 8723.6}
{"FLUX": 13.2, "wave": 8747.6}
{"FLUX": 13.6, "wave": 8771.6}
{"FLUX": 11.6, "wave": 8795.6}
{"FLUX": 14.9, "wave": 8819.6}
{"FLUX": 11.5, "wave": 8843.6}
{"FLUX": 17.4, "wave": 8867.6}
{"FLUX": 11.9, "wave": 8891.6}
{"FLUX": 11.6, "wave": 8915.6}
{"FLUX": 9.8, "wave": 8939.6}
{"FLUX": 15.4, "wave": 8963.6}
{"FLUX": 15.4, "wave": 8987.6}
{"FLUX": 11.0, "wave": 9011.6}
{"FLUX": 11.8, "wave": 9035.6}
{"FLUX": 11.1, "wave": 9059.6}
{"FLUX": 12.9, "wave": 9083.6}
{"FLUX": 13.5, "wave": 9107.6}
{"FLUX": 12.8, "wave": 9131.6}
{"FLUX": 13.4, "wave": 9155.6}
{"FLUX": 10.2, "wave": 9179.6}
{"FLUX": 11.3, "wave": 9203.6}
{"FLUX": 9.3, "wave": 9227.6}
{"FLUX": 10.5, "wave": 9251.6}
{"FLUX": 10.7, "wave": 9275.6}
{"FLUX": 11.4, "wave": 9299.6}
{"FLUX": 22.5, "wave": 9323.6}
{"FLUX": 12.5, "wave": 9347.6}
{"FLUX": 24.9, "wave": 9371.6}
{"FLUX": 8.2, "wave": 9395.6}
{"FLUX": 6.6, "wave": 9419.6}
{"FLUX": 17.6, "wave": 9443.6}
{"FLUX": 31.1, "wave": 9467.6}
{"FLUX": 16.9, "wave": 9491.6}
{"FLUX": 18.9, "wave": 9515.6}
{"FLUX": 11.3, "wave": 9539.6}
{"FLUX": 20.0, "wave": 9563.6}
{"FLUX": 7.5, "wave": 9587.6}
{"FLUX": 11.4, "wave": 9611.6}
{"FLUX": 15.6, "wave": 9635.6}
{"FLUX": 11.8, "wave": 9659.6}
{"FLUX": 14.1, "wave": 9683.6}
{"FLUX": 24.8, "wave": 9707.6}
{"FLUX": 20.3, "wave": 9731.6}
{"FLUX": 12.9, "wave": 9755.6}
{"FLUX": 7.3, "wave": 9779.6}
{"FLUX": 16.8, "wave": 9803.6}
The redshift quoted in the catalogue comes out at 0.94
